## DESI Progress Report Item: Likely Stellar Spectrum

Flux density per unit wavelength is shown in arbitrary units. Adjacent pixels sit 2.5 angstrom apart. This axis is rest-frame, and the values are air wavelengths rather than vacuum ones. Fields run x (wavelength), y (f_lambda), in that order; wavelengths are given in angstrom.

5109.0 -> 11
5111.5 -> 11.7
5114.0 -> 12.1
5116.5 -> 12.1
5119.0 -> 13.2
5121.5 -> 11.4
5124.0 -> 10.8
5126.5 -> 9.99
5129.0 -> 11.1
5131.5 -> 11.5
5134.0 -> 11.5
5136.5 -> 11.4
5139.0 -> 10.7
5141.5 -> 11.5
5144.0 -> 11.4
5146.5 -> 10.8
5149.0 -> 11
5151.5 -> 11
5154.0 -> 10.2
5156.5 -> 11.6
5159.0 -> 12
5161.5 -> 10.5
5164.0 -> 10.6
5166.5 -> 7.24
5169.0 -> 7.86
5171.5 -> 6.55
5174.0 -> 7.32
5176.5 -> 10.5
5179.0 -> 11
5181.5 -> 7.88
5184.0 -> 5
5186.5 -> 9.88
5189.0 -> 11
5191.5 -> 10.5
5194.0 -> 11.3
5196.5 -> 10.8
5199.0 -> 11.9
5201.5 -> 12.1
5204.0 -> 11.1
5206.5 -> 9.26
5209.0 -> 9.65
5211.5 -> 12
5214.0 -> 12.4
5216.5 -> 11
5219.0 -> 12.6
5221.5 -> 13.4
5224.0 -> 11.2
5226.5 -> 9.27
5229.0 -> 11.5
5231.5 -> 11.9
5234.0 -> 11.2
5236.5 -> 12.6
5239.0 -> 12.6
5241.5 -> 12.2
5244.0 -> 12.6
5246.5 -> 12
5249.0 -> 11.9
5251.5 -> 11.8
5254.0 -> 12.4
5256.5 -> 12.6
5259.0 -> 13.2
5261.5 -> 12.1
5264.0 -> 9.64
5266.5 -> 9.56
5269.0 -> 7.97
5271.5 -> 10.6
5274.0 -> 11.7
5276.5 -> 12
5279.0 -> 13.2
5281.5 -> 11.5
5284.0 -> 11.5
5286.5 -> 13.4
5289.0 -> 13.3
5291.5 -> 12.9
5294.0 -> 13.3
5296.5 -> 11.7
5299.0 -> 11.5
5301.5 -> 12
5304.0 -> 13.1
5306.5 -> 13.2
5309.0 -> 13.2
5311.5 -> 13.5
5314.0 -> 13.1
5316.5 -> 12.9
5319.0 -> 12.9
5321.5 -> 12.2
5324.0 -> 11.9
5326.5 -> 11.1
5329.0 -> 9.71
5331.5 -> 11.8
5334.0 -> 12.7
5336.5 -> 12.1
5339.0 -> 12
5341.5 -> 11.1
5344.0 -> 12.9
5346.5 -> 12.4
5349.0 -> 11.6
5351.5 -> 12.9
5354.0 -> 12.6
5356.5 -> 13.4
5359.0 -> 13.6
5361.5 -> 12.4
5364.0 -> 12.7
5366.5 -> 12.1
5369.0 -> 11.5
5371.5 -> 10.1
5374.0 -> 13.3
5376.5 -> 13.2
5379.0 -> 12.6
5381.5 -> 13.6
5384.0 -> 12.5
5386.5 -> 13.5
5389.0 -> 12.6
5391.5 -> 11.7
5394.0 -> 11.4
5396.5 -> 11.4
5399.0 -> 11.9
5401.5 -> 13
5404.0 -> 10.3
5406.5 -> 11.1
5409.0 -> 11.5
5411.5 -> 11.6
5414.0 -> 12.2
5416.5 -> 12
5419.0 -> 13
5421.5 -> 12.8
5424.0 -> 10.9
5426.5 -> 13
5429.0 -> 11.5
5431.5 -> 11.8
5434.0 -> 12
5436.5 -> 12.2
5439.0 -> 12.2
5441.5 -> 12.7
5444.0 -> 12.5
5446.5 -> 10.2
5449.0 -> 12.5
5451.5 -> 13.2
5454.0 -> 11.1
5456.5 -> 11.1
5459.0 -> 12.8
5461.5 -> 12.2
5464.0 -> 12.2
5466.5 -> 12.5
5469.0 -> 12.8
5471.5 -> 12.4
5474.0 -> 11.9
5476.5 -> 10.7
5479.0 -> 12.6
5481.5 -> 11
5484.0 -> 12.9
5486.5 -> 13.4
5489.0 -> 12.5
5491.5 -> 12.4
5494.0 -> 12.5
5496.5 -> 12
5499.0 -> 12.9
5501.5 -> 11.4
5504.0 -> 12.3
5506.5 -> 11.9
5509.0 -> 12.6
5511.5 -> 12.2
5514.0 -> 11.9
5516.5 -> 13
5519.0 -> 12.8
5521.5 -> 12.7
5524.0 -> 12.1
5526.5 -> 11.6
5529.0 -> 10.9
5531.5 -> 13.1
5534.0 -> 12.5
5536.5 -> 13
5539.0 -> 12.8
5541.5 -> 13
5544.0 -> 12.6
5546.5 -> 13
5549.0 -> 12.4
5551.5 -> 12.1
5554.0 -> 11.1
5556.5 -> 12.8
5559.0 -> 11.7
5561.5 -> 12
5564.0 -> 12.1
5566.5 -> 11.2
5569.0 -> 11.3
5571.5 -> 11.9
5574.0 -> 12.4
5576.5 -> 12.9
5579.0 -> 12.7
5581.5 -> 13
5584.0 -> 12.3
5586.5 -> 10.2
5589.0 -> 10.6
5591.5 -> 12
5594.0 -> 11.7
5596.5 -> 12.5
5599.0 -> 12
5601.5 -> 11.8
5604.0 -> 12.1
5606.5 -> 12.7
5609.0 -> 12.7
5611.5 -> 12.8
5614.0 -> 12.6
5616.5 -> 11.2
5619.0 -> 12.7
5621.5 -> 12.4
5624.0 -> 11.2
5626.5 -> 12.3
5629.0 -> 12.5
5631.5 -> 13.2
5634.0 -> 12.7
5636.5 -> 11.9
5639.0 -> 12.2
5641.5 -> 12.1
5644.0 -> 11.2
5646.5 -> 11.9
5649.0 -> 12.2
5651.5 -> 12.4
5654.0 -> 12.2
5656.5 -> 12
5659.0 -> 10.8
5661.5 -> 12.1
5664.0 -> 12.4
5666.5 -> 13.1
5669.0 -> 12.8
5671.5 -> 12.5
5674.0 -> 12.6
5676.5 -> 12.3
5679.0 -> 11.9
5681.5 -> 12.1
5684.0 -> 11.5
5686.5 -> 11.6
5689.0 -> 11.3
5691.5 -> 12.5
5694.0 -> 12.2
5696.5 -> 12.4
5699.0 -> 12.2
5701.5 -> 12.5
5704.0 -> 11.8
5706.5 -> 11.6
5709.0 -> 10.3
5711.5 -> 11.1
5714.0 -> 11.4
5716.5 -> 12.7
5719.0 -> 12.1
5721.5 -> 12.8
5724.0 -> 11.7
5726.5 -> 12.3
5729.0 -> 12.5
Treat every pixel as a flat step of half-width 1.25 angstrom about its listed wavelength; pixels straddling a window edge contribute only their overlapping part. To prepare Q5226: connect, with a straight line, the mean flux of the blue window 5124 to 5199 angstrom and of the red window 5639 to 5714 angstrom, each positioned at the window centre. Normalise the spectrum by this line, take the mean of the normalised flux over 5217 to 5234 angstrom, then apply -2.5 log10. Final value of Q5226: -0.12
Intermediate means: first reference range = 10.2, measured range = 11.6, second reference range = 12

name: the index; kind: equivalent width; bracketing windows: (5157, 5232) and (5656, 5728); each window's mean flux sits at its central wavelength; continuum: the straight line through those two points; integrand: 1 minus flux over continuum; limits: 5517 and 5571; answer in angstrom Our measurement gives -3.4 angstrom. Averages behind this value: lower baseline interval 10.3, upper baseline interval 12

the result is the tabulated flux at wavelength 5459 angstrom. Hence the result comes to 12.8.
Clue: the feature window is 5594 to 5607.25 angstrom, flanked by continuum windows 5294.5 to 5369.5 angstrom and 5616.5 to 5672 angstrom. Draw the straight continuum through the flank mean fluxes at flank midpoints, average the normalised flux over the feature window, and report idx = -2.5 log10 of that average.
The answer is 0.01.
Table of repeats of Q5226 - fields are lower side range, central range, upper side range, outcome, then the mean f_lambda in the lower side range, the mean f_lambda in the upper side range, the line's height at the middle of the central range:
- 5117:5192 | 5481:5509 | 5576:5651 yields -0.06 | 10.2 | 12.1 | 11.6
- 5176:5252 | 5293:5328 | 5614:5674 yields -0.11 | 11.1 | 12.2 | 11.3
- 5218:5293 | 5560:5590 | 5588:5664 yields 0.02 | 11.8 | 12.1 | 12.1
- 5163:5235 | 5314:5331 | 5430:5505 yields -0.07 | 10.3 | 12.2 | 11.1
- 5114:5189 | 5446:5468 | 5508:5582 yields -0.02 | 10.3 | 12.3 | 11.9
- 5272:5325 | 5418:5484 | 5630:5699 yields 0.03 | 12.5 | 12.2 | 12.4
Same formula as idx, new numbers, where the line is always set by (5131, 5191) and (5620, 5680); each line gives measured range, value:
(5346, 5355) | -0.142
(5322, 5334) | -0.060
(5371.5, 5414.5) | -0.103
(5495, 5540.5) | -0.065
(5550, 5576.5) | -0.009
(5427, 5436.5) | -0.066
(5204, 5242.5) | -0.123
